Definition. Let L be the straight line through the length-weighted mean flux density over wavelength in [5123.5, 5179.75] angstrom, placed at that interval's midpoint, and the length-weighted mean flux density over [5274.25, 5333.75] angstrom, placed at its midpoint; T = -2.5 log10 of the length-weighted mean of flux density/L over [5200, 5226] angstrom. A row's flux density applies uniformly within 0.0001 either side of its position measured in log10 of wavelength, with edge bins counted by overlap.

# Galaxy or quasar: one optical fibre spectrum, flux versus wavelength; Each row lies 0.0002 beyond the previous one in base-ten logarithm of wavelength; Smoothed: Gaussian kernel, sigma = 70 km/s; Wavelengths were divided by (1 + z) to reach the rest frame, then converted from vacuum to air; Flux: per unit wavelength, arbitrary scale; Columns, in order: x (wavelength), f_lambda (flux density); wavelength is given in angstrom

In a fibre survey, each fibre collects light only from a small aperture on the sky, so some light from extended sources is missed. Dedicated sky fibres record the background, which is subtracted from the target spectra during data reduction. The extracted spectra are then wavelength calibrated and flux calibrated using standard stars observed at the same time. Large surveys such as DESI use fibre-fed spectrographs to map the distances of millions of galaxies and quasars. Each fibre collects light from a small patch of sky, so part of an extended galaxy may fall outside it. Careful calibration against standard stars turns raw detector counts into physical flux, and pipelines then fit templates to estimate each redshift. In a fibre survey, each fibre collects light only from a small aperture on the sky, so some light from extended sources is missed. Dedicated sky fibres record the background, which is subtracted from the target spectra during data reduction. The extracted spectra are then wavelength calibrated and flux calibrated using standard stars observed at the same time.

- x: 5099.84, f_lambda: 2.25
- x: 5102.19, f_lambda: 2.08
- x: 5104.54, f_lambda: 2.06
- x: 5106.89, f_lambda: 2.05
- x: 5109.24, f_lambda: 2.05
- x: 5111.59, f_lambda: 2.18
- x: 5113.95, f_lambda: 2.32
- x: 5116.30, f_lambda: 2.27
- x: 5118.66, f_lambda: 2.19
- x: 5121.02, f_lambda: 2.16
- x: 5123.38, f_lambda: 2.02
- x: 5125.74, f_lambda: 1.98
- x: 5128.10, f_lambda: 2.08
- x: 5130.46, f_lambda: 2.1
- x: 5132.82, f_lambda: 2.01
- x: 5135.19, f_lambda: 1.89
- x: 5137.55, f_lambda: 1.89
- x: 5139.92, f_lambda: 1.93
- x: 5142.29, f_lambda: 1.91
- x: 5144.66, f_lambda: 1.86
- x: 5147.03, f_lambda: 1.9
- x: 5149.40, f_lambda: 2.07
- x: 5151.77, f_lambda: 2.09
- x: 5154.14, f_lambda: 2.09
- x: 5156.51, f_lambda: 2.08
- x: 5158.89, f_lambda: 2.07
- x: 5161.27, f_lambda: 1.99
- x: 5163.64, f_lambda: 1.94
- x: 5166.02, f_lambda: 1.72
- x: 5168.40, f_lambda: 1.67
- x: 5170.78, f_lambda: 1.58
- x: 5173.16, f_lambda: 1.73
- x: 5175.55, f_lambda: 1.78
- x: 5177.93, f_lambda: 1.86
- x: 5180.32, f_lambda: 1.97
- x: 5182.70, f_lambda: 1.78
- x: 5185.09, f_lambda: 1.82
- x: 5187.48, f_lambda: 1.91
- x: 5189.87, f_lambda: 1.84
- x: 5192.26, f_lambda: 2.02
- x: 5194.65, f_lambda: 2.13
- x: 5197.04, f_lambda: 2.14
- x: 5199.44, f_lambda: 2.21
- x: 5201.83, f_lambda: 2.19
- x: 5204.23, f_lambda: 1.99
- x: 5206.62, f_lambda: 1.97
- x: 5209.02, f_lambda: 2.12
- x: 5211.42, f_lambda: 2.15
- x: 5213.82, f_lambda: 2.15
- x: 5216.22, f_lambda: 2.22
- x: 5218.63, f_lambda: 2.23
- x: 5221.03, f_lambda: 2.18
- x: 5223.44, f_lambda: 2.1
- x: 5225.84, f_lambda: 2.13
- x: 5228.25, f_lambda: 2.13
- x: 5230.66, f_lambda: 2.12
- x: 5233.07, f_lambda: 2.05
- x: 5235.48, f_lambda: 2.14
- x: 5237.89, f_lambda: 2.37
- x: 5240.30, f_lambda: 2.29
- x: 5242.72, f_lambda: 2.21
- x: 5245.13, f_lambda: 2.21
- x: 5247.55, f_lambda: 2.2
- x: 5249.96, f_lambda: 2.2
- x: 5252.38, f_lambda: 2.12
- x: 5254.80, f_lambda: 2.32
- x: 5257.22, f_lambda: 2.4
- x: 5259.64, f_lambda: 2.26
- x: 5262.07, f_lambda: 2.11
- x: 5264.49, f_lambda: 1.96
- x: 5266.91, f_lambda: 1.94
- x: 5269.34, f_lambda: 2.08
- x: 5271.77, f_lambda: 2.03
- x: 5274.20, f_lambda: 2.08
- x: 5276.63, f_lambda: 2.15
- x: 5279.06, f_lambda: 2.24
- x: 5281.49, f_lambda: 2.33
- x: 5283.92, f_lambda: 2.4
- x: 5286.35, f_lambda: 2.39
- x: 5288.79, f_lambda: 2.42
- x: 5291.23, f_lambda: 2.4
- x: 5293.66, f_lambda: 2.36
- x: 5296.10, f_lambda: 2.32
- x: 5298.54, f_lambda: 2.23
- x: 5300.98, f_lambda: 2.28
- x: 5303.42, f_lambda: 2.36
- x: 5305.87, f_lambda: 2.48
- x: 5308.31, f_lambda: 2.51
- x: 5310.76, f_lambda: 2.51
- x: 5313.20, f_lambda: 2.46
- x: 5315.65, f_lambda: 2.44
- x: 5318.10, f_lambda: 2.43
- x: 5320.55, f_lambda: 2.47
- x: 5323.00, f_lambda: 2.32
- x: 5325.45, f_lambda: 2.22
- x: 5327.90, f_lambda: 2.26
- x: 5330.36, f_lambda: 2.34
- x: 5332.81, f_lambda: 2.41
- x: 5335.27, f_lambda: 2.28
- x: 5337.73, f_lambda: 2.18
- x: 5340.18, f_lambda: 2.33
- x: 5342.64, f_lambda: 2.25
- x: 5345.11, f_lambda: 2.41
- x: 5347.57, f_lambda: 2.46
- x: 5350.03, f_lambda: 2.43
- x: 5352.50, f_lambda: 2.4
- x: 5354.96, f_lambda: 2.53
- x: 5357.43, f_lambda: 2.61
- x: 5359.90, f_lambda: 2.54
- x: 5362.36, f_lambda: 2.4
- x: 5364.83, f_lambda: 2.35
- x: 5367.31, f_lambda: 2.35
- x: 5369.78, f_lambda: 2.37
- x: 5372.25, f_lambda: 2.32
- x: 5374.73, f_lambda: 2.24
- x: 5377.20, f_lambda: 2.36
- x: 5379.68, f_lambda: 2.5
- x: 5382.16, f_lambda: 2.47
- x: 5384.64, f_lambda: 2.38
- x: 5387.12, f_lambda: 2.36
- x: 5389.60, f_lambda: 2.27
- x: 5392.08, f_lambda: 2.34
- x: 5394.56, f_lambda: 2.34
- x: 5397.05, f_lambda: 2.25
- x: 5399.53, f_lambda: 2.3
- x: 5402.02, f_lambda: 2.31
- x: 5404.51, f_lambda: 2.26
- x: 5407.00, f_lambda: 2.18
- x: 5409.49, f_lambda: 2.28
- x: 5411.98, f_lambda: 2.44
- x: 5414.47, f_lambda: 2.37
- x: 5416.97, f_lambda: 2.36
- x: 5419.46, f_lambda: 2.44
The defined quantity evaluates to -0.02 mag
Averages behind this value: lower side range 1.92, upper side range 2.36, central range 2.13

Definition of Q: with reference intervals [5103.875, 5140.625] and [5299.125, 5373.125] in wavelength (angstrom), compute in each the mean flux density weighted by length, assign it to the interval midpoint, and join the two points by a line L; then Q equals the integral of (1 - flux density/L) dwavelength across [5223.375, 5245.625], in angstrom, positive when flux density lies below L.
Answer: 0.6 angstrom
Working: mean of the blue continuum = 2.08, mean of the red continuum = 2.39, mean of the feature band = 2.18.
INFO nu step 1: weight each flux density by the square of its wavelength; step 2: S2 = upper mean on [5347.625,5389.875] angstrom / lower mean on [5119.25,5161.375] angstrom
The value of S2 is 1.3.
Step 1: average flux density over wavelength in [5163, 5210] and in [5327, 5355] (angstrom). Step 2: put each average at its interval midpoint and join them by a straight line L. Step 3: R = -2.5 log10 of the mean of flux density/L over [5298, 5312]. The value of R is -0.07 mag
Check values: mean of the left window 1.92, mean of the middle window 2.4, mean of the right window 2.35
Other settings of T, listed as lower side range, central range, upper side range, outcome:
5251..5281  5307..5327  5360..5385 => -0.07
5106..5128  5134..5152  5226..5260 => 0.11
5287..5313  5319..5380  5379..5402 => 0.00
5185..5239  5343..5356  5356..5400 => -0.05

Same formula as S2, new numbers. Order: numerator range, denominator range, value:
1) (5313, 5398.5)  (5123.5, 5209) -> 1.31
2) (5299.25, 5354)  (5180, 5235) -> 1.20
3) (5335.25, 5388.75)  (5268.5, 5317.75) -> 1.05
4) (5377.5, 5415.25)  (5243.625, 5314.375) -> 1.08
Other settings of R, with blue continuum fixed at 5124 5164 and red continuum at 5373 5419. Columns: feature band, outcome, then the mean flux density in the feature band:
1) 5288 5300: -0.069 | 2.34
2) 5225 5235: 0.002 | 2.11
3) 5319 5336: -0.042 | 2.33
